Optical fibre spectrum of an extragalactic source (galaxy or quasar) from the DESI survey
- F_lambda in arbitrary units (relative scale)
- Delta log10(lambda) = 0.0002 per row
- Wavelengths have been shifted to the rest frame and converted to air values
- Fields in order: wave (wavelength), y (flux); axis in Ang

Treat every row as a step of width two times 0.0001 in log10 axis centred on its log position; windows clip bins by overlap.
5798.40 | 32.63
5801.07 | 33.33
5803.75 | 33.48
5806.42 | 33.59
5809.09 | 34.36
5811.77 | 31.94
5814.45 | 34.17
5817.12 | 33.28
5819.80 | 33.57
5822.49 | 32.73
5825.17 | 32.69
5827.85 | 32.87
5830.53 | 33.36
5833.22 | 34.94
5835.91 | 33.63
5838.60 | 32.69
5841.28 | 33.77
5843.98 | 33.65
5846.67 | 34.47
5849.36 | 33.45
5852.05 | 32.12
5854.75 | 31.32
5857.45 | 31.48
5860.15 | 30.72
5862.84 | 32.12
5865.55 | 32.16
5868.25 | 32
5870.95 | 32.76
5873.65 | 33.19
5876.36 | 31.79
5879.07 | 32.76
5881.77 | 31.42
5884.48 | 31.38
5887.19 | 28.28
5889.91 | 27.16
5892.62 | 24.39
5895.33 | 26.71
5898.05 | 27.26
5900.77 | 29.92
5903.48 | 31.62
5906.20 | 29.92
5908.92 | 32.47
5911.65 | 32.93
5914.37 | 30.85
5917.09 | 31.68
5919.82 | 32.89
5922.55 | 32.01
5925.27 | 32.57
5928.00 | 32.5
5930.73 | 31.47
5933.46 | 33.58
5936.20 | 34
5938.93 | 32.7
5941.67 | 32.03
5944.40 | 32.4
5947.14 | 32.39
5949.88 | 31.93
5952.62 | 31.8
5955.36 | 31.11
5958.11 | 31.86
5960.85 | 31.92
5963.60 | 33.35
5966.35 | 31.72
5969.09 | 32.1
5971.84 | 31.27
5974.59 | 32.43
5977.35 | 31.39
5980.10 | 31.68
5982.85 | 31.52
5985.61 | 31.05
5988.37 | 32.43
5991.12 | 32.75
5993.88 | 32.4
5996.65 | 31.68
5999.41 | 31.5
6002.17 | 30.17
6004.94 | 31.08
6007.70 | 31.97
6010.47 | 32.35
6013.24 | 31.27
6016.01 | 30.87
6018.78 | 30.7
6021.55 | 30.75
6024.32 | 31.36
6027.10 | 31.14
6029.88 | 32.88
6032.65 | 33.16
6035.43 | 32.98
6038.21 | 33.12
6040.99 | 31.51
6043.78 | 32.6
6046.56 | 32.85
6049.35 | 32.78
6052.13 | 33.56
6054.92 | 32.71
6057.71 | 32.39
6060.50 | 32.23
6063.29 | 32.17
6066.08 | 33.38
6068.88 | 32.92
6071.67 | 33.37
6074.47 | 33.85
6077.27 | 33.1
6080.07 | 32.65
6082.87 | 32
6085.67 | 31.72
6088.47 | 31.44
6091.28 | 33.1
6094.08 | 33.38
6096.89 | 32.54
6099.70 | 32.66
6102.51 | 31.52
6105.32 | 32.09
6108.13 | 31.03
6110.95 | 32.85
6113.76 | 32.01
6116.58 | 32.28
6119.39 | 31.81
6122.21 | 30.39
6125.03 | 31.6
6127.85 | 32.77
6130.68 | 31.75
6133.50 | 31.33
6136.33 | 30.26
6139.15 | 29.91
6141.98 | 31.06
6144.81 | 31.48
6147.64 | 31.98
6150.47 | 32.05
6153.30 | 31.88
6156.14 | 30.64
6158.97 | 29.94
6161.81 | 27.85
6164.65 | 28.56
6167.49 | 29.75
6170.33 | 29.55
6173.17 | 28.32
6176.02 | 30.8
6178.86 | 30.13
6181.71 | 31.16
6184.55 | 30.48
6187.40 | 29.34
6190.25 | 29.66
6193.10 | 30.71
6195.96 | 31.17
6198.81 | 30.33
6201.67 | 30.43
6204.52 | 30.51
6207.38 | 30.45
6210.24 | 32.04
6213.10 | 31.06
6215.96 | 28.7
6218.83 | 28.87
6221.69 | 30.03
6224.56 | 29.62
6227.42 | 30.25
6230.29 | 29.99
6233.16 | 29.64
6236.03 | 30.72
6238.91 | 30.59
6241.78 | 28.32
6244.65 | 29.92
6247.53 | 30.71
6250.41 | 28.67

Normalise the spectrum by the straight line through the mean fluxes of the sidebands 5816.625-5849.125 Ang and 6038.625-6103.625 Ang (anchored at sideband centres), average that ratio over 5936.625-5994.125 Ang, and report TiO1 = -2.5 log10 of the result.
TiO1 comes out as 0.03 mag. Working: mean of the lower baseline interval 33.5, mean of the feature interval 32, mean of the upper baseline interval 32.6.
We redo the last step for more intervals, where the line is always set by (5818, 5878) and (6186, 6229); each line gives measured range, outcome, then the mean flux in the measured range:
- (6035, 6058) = -0.05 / 32.7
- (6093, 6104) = -0.05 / 32.5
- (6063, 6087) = -0.06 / 32.8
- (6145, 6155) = -0.04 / 31.9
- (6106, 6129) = -0.03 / 31.8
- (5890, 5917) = 0.10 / 29.6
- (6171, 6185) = 0.01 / 30.1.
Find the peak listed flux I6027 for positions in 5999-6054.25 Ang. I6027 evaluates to 33.56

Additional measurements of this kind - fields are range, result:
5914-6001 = 34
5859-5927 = 33.19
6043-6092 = 33.85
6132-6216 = 32.05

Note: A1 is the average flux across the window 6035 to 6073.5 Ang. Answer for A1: 32.8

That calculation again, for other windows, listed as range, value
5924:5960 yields 32.3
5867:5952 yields 31.3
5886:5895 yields 26.6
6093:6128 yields 32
